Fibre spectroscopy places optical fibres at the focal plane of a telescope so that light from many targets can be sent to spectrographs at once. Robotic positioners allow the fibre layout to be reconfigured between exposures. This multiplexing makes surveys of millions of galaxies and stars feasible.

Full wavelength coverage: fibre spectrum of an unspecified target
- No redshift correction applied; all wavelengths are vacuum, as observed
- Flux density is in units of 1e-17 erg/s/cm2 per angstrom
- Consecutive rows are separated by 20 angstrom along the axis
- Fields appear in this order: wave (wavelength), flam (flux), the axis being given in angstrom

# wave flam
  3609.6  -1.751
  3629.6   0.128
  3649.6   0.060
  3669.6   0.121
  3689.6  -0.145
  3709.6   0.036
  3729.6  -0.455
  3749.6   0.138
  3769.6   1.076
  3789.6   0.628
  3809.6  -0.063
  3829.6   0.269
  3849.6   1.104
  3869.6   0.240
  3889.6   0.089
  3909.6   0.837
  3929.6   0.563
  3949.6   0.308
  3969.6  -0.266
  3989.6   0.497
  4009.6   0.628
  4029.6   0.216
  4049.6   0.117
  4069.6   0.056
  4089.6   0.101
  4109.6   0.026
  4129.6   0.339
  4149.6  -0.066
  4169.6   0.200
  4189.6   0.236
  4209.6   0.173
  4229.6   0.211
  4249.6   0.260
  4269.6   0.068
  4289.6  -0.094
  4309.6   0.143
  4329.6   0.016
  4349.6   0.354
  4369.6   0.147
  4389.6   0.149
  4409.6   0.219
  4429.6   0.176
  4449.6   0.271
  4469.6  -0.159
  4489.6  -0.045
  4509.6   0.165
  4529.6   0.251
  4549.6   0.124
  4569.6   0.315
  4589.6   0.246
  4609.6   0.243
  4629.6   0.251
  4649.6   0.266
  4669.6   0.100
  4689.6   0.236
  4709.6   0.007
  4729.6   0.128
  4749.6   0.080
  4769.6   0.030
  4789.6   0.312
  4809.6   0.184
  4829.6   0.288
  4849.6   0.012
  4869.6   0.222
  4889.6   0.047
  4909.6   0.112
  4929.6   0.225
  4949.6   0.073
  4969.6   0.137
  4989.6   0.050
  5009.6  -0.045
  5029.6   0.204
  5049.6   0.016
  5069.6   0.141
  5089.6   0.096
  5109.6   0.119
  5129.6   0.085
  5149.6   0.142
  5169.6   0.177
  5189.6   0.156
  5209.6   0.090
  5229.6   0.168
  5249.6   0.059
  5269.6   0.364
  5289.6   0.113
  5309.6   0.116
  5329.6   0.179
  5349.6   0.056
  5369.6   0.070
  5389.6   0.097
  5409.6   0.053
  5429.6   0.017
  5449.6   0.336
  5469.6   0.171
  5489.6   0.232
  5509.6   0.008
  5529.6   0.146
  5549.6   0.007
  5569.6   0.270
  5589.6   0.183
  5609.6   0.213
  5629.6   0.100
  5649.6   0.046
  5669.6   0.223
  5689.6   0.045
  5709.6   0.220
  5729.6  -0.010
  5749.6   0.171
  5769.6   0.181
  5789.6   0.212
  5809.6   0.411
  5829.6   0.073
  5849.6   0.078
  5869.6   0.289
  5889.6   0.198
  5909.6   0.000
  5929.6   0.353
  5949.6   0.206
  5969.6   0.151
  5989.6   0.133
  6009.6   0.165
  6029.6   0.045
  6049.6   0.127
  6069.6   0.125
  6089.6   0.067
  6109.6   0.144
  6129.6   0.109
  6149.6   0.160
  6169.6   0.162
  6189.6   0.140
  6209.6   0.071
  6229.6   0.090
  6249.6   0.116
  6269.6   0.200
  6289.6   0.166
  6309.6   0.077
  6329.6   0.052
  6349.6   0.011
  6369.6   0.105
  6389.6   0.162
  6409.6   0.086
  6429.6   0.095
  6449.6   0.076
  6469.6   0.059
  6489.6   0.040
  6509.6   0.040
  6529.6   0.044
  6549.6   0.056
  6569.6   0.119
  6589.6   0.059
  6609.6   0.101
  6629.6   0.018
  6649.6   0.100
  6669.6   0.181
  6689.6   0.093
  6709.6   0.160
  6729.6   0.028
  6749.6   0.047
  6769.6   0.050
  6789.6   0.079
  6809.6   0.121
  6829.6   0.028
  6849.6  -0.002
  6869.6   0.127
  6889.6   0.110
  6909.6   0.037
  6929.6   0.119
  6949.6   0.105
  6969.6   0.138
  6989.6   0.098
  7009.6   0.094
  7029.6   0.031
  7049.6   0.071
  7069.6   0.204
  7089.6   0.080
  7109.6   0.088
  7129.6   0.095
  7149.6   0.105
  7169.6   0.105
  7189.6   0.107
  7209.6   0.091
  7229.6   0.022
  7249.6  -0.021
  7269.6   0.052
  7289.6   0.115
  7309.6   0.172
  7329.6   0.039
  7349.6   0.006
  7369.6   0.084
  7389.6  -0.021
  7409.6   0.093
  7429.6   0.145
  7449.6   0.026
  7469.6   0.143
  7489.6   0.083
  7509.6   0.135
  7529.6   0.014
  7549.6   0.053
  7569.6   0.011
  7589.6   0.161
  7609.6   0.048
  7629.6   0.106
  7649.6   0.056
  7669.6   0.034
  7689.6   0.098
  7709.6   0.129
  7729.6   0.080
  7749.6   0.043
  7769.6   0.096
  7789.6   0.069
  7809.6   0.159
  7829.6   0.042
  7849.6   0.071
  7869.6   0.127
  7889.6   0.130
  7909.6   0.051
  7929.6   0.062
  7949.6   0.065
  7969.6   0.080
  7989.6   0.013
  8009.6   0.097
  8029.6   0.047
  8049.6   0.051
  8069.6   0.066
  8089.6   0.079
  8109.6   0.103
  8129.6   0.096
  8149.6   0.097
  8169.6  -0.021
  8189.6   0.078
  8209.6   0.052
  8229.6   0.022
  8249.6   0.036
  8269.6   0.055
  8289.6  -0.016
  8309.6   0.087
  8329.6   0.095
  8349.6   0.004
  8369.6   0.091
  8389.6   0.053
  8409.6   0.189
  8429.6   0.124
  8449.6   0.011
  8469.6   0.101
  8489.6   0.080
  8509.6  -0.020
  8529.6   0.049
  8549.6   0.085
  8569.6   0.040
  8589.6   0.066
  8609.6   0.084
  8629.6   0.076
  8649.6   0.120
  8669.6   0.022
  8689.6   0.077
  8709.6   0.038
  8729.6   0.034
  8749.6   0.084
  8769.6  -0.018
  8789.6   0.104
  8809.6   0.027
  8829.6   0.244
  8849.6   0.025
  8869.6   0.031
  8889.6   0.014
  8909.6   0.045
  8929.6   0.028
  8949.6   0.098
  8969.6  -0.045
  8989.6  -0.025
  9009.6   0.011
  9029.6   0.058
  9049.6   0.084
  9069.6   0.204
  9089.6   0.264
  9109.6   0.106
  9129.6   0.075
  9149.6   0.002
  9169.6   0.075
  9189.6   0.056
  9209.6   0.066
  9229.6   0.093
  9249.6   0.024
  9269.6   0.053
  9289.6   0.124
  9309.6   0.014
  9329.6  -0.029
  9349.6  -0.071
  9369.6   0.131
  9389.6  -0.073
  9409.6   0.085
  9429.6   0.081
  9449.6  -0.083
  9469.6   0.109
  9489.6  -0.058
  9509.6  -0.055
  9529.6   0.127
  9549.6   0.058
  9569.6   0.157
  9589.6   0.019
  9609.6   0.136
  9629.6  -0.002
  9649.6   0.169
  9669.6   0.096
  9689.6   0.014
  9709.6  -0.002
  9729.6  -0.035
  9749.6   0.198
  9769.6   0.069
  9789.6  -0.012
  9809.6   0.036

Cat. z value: 1.44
